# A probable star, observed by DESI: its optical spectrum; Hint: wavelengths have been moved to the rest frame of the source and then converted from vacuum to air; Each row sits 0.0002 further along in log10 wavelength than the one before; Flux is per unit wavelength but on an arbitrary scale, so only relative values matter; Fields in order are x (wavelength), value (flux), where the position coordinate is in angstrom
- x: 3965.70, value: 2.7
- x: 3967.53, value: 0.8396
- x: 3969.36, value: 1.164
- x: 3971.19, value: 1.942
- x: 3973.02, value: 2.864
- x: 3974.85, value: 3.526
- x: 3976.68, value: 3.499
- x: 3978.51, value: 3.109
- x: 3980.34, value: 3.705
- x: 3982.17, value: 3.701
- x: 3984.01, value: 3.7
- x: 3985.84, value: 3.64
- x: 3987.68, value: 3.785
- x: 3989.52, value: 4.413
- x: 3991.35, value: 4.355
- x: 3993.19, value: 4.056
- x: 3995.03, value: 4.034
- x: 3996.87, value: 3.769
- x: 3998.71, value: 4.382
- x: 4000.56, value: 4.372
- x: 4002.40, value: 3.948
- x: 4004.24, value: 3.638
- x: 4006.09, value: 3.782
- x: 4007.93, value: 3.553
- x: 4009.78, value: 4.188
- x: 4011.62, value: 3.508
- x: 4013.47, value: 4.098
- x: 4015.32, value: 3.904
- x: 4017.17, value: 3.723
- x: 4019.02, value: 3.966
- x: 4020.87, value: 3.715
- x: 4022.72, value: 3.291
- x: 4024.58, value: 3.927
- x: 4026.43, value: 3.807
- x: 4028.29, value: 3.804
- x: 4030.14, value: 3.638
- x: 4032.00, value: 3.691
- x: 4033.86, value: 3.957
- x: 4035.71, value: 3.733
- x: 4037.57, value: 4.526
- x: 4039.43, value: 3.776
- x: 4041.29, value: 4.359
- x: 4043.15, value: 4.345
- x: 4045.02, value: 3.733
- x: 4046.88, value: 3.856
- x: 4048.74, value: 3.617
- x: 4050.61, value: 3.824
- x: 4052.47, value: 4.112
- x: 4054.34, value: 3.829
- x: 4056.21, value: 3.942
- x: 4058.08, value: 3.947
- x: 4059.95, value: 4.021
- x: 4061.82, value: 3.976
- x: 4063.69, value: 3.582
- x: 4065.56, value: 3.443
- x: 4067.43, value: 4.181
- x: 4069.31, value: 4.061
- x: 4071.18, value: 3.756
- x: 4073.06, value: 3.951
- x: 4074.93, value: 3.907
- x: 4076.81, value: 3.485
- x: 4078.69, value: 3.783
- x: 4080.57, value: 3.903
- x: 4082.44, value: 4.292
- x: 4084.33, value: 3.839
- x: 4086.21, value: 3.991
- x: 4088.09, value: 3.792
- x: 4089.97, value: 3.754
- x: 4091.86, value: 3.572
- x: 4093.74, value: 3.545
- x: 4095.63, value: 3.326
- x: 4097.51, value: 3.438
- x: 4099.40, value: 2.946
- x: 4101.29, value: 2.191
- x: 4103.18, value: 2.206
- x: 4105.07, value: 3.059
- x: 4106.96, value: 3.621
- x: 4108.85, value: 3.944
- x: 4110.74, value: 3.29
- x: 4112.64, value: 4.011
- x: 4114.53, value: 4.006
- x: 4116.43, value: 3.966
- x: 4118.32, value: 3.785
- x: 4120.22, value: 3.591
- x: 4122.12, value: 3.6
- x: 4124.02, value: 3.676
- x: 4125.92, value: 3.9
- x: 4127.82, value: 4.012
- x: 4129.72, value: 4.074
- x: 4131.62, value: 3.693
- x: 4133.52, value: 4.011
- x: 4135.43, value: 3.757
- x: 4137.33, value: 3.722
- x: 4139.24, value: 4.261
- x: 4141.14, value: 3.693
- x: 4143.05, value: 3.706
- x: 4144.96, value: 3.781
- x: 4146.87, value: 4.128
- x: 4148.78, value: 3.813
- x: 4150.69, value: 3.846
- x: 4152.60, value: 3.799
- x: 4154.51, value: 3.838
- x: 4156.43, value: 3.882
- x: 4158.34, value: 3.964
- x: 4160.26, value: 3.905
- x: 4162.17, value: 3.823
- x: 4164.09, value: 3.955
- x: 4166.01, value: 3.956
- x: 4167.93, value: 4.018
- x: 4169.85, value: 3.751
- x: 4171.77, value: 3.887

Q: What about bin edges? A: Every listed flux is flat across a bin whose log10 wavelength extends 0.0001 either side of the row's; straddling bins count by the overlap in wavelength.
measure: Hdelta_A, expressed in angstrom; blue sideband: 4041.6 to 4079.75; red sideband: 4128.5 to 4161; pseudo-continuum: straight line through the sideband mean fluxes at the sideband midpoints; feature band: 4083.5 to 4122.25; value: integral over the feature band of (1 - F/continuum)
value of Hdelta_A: 3.80 angstrom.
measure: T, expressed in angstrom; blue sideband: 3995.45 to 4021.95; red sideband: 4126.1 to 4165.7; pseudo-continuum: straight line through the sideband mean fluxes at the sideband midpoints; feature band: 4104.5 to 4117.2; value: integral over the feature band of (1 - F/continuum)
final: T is 0.6 angstrom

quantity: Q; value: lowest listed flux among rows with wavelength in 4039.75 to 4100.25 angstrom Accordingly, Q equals 2.946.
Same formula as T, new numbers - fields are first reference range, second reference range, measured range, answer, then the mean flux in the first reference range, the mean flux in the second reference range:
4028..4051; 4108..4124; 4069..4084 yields -0.2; 3.92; 3.77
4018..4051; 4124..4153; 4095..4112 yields 3.3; 3.86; 3.88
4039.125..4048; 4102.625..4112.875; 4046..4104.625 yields 0.4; 4.02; 3.35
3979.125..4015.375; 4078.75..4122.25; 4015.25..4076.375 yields -2.0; 3.92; 3.55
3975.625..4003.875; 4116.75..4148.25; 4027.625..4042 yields -0.2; 3.89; 3.84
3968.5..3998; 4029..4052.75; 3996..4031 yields -1.3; 3.47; 3.93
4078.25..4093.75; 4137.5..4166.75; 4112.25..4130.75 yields 0.1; 3.85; 3.88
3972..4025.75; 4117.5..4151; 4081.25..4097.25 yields 0.3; 3.8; 3.84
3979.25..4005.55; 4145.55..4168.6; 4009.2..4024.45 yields 0.6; 3.96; 3.91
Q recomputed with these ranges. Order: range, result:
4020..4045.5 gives 3.291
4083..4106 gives 2.191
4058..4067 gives 3.443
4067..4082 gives 3.485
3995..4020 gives 3.508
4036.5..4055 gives 3.617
